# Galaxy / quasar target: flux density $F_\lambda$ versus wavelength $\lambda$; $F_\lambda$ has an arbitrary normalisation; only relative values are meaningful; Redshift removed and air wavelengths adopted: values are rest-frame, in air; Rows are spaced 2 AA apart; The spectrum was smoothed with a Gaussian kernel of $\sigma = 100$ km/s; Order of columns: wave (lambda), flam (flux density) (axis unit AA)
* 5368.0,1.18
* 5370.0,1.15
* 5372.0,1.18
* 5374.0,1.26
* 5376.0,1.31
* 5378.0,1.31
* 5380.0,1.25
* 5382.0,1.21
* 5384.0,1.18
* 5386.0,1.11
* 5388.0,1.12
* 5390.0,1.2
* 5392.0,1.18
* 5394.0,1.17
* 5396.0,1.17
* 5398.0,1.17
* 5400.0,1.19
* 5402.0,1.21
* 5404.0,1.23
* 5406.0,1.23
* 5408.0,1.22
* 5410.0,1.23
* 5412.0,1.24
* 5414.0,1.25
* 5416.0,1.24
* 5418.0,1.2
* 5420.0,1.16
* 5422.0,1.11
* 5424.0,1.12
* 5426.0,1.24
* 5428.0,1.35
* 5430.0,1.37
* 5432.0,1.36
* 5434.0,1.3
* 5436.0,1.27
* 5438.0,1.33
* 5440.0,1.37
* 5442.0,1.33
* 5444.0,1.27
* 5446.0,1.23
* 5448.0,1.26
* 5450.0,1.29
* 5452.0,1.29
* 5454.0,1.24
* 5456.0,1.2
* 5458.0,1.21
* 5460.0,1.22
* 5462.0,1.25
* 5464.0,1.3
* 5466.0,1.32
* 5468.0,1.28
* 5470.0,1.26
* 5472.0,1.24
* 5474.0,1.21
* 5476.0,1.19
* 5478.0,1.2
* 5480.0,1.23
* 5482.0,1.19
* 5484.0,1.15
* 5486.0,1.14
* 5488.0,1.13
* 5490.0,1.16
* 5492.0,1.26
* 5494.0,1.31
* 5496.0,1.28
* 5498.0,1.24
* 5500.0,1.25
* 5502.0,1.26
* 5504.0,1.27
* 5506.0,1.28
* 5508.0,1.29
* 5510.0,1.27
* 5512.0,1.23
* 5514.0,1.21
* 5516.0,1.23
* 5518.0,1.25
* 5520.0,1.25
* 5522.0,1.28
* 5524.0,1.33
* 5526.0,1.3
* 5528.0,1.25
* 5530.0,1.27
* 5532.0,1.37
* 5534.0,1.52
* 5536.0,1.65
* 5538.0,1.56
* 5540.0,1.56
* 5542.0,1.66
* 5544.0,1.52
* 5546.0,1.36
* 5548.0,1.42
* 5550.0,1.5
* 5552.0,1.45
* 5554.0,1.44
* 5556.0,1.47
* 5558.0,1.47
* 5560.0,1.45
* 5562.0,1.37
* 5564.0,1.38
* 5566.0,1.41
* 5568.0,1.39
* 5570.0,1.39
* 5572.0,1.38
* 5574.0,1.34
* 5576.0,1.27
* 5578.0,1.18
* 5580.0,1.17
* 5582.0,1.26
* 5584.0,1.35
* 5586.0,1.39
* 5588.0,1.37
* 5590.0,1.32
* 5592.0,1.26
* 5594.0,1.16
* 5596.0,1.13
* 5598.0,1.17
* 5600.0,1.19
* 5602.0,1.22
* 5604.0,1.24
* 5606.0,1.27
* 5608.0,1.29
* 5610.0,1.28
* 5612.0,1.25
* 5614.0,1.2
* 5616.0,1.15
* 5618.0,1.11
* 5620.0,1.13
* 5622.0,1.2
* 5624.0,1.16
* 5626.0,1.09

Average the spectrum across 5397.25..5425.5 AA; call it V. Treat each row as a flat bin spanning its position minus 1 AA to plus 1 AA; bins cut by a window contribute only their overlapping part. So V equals 1.2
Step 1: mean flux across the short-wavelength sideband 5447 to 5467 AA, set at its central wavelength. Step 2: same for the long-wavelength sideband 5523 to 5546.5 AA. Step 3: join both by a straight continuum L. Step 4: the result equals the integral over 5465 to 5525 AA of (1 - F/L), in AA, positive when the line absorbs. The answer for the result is 4.9 AA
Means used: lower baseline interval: 1.26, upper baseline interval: 1.45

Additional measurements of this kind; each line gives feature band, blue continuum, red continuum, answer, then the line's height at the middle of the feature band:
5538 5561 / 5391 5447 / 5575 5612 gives -4.4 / 1.25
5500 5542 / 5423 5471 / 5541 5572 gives 1.6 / 1.39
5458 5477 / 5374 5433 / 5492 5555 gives 0.6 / 1.29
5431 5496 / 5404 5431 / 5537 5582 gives 1.8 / 1.29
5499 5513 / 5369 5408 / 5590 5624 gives -0.7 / 1.2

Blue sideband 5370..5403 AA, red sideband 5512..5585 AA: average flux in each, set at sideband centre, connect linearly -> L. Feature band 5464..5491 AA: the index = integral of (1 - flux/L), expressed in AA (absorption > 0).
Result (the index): 1.83 AA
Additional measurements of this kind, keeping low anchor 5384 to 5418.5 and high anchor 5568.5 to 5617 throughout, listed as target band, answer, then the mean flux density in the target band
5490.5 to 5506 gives -0.44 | 1.26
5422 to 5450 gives -1.78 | 1.29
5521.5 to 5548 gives -4.13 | 1.44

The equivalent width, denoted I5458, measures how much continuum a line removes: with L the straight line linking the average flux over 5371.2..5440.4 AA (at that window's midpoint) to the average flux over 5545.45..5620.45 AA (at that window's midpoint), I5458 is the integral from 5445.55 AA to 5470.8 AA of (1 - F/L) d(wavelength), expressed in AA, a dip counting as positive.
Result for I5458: -0.1 AA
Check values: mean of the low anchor 1.23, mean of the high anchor 1.31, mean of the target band 1.26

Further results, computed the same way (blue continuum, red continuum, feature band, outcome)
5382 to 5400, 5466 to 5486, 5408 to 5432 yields -0.99 AA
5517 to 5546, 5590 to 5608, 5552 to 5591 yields -1.94 AA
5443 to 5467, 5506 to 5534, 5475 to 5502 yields 1.22 AA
